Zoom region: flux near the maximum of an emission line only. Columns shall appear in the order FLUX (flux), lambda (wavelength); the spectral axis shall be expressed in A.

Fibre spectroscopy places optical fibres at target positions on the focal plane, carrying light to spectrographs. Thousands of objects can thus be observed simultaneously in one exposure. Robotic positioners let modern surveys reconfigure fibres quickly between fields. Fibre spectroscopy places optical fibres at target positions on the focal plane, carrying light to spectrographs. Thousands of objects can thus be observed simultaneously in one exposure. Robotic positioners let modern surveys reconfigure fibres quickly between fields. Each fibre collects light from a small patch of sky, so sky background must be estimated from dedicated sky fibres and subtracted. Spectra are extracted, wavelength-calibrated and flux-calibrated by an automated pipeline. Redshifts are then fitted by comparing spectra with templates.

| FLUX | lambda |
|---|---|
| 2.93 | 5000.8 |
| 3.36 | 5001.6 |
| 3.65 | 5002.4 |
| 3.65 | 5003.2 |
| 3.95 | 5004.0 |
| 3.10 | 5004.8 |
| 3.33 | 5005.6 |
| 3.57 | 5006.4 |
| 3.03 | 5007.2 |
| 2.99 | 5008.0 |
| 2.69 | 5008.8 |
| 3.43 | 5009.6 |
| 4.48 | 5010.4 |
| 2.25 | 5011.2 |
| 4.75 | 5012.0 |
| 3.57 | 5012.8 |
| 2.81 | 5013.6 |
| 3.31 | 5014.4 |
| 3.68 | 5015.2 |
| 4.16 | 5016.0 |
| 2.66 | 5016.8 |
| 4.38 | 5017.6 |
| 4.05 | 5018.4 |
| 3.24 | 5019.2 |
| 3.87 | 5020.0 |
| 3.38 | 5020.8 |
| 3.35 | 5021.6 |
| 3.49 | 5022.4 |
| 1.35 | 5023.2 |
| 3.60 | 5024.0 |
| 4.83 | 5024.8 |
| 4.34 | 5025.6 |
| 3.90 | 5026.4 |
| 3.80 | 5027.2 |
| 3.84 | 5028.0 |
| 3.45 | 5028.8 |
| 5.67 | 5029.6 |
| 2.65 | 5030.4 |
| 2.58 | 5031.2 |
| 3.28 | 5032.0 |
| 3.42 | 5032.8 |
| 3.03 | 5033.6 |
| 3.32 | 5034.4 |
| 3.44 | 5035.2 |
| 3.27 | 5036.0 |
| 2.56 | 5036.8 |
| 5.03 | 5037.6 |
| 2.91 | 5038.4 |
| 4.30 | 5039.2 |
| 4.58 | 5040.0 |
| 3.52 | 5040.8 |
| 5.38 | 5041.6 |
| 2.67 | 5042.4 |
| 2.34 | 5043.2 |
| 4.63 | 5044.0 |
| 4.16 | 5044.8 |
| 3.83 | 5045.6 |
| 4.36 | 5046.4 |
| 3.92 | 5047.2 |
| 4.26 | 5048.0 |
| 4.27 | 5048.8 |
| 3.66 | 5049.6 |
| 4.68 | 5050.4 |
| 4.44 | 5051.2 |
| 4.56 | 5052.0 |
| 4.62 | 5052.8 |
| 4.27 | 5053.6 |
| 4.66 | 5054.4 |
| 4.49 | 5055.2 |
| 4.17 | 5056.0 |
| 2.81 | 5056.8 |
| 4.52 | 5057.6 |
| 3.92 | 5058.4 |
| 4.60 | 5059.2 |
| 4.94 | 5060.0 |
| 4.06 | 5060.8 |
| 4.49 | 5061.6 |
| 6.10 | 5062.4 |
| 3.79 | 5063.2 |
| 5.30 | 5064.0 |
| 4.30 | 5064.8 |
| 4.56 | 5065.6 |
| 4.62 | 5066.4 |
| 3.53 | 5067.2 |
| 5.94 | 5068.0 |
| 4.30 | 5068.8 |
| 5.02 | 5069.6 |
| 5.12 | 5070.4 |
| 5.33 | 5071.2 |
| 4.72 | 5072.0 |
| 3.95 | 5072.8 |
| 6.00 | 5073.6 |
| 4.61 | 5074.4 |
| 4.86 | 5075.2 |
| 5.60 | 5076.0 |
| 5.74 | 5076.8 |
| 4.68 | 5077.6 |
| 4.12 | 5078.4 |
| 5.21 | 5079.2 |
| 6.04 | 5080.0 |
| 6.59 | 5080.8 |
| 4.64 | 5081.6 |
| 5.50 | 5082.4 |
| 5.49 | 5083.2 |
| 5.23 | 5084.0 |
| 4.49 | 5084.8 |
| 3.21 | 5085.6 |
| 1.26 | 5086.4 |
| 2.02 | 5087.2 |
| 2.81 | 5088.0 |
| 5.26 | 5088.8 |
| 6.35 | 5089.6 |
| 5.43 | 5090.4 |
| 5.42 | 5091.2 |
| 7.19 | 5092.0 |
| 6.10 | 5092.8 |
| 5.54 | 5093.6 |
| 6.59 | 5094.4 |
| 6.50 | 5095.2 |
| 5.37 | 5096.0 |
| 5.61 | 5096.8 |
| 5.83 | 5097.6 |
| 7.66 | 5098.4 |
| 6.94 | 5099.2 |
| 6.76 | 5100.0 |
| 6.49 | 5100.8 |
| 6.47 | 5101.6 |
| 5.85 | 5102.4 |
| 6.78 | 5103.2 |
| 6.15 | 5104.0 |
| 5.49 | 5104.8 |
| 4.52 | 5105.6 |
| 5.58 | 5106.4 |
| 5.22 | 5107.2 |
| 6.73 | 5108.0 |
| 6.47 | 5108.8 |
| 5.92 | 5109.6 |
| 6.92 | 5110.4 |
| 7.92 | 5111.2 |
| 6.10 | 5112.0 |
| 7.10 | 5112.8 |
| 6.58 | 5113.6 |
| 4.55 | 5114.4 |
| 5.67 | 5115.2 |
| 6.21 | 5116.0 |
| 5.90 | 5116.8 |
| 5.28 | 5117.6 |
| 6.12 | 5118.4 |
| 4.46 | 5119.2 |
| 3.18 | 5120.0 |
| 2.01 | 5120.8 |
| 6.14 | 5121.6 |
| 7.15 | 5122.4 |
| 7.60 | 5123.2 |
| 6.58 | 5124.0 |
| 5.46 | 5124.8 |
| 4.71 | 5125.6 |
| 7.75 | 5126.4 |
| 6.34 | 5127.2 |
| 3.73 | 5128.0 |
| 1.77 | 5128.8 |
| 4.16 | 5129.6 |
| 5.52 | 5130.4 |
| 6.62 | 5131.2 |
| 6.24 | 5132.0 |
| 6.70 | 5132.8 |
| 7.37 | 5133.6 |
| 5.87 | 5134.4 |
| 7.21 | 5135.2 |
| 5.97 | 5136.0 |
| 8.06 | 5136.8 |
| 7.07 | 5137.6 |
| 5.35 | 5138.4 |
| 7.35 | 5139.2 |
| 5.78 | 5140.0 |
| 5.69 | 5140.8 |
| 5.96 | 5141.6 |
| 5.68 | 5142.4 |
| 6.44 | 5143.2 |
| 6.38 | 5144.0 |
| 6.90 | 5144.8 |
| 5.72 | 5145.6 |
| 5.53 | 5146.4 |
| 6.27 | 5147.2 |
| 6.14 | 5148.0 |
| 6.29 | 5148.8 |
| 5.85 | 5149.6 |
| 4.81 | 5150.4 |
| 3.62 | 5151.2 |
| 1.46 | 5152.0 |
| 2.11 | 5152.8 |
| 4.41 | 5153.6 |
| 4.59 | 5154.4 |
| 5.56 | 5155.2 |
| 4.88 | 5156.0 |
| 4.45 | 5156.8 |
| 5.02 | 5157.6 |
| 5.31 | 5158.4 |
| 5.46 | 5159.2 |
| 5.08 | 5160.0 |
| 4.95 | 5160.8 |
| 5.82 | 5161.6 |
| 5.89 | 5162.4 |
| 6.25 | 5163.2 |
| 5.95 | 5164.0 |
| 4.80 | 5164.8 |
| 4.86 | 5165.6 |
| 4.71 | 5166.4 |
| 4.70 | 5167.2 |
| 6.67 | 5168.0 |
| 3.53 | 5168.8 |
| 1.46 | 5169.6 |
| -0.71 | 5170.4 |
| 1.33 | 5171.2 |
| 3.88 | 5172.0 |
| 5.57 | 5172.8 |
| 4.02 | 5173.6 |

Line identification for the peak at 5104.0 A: C IV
